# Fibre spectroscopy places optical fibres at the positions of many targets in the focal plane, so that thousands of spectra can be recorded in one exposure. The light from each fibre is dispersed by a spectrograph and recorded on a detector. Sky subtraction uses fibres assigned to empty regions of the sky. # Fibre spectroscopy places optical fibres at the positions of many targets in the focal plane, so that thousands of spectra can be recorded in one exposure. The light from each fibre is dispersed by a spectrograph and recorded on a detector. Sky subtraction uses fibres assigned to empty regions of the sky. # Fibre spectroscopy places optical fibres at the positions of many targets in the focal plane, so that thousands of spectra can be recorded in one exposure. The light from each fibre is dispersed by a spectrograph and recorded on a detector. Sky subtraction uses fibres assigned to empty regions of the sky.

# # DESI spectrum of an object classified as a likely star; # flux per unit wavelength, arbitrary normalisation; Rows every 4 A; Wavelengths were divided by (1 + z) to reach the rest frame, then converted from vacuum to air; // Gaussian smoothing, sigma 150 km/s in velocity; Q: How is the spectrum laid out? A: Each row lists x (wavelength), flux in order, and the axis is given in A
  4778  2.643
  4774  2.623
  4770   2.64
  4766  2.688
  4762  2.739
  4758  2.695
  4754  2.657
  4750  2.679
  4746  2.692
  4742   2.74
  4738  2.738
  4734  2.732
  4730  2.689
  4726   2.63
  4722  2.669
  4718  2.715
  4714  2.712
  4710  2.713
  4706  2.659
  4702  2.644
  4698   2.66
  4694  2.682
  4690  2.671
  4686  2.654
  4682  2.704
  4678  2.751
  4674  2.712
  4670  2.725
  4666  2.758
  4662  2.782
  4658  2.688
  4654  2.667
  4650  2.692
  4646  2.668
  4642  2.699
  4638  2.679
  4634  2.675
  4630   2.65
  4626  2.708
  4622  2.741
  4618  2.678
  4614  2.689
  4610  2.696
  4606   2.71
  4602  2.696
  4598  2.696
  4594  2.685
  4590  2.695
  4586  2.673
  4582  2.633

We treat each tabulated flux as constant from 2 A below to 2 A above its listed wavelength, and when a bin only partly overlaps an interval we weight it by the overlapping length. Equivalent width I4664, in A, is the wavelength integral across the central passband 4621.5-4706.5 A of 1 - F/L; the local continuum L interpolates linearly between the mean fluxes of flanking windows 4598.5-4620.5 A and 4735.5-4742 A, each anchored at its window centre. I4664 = 0.61 A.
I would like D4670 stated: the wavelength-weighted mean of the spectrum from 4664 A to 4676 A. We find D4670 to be 2.73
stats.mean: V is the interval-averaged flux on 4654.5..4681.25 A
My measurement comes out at 2.73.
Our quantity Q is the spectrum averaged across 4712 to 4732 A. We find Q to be 2.68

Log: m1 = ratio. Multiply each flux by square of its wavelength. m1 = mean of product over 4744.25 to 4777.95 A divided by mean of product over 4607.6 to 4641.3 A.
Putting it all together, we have 1.1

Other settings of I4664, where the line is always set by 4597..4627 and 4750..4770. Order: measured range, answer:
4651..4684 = -0.3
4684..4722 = 0.2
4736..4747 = -0.2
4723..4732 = 0.1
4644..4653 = 0.1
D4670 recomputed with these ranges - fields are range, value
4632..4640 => 2.68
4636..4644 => 2.69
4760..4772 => 2.69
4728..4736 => 2.71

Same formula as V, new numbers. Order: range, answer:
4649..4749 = 2.7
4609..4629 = 2.7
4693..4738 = 2.68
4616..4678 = 2.7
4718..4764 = 2.7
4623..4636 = 2.68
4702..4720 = 2.69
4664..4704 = 2.7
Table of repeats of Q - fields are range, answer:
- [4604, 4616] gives 2.7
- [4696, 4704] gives 2.65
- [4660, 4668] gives 2.77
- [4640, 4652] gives 2.69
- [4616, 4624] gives 2.71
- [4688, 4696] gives 2.68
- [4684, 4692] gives 2.66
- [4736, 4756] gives 2.7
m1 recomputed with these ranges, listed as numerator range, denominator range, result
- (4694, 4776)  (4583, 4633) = 1.05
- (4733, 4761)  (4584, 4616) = 1.07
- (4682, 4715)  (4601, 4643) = 1.03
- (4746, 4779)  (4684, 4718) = 1.02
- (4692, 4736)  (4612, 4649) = 1.03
